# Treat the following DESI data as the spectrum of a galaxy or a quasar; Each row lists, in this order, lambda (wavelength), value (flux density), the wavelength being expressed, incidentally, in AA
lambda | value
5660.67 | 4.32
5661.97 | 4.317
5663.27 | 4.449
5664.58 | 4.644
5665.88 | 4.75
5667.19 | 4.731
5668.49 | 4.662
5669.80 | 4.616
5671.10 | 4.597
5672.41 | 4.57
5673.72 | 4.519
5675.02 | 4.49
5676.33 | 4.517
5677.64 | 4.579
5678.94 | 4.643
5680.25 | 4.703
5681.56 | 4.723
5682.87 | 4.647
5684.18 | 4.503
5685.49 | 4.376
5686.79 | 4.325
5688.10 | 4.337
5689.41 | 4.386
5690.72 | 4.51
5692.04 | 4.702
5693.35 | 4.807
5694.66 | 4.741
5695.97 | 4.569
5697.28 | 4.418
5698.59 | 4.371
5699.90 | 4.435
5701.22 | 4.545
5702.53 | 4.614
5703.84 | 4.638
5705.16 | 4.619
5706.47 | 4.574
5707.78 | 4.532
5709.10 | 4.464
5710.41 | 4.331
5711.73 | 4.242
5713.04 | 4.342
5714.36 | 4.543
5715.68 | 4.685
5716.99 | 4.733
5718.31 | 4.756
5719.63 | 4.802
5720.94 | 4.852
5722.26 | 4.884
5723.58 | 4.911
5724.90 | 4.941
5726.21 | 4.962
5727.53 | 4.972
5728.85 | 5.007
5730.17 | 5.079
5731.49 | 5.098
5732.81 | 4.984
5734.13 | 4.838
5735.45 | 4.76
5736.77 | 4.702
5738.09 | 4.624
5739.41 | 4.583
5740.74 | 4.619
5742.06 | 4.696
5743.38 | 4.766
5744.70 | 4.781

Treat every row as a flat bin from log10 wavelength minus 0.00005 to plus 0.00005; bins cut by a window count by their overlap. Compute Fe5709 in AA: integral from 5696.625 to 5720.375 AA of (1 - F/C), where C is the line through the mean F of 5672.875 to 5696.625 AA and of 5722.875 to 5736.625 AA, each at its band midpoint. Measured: 1.13 AA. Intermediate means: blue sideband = 4.56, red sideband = 4.95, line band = 4.54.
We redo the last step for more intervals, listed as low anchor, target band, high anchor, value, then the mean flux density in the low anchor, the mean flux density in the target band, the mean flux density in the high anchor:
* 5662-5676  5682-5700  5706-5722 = 0.27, 4.59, 4.52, 4.58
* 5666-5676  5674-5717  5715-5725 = 1.59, 4.6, 4.53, 4.81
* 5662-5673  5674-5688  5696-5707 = 0.11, 4.61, 4.54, 4.53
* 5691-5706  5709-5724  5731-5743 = 0.12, 4.58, 4.63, 4.76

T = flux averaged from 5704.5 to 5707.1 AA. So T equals 4.6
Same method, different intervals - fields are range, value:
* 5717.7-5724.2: 4.84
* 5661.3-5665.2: 4.47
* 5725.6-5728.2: 4.96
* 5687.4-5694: 4.54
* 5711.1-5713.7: 4.3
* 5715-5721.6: 4.77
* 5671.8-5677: 4.52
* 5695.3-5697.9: 4.5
